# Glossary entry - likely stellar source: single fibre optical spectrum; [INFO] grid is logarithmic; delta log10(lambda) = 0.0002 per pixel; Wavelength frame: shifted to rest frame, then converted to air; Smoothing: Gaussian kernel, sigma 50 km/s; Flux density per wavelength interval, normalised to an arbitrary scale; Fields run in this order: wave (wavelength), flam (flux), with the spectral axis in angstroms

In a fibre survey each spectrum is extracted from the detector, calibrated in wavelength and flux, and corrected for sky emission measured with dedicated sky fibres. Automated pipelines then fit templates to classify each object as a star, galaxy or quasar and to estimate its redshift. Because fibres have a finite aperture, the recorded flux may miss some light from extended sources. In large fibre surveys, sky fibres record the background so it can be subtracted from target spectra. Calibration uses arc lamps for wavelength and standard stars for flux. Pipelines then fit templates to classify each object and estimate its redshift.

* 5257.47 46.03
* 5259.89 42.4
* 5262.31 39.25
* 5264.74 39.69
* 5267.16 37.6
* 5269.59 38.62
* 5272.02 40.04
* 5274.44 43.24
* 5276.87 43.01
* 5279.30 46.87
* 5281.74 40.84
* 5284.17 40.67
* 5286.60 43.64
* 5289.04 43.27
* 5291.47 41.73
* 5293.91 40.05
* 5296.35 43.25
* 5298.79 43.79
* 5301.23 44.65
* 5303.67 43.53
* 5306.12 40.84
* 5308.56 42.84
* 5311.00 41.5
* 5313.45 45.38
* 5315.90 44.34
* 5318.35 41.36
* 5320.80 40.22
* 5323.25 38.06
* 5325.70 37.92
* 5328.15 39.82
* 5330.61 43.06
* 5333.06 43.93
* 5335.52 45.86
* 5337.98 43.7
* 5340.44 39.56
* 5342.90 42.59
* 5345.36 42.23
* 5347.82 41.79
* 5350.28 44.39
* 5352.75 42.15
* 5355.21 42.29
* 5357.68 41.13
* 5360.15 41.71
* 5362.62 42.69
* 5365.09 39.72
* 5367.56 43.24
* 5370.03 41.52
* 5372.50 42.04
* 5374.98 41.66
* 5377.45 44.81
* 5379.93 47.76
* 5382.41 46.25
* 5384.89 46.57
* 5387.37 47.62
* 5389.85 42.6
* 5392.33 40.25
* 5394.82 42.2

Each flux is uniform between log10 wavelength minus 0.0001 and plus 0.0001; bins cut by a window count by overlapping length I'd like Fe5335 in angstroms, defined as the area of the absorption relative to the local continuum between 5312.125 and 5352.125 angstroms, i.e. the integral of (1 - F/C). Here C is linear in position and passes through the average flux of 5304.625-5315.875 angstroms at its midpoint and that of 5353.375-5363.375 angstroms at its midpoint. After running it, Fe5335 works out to 0.3 angstroms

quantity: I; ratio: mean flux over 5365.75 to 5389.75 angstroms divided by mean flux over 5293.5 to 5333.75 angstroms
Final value 1.1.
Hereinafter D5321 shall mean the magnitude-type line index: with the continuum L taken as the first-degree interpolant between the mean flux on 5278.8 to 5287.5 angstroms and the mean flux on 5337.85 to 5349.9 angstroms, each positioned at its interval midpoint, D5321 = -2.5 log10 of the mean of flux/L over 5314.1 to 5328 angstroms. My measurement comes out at 0.04 mag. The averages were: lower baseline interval 42.7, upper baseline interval 42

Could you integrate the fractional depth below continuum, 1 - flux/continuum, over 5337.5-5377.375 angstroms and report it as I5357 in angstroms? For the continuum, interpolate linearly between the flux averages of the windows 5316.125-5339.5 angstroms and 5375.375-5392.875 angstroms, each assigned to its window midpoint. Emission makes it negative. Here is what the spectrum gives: 1.3 angstroms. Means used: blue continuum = 41.6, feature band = 42.1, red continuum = 45.2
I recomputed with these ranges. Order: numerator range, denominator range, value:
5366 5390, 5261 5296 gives 1.07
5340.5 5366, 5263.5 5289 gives 1.01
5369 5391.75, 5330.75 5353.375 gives 1.04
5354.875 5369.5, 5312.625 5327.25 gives 1.02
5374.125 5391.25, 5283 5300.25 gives 1.07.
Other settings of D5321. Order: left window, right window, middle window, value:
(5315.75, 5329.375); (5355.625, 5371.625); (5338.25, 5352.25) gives -0.03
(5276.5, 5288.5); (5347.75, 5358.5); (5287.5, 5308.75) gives 0.01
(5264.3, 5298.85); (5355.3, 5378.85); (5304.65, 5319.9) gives -0.02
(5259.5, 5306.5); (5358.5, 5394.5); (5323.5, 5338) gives 0.02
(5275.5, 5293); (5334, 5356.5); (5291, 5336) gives 0.02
